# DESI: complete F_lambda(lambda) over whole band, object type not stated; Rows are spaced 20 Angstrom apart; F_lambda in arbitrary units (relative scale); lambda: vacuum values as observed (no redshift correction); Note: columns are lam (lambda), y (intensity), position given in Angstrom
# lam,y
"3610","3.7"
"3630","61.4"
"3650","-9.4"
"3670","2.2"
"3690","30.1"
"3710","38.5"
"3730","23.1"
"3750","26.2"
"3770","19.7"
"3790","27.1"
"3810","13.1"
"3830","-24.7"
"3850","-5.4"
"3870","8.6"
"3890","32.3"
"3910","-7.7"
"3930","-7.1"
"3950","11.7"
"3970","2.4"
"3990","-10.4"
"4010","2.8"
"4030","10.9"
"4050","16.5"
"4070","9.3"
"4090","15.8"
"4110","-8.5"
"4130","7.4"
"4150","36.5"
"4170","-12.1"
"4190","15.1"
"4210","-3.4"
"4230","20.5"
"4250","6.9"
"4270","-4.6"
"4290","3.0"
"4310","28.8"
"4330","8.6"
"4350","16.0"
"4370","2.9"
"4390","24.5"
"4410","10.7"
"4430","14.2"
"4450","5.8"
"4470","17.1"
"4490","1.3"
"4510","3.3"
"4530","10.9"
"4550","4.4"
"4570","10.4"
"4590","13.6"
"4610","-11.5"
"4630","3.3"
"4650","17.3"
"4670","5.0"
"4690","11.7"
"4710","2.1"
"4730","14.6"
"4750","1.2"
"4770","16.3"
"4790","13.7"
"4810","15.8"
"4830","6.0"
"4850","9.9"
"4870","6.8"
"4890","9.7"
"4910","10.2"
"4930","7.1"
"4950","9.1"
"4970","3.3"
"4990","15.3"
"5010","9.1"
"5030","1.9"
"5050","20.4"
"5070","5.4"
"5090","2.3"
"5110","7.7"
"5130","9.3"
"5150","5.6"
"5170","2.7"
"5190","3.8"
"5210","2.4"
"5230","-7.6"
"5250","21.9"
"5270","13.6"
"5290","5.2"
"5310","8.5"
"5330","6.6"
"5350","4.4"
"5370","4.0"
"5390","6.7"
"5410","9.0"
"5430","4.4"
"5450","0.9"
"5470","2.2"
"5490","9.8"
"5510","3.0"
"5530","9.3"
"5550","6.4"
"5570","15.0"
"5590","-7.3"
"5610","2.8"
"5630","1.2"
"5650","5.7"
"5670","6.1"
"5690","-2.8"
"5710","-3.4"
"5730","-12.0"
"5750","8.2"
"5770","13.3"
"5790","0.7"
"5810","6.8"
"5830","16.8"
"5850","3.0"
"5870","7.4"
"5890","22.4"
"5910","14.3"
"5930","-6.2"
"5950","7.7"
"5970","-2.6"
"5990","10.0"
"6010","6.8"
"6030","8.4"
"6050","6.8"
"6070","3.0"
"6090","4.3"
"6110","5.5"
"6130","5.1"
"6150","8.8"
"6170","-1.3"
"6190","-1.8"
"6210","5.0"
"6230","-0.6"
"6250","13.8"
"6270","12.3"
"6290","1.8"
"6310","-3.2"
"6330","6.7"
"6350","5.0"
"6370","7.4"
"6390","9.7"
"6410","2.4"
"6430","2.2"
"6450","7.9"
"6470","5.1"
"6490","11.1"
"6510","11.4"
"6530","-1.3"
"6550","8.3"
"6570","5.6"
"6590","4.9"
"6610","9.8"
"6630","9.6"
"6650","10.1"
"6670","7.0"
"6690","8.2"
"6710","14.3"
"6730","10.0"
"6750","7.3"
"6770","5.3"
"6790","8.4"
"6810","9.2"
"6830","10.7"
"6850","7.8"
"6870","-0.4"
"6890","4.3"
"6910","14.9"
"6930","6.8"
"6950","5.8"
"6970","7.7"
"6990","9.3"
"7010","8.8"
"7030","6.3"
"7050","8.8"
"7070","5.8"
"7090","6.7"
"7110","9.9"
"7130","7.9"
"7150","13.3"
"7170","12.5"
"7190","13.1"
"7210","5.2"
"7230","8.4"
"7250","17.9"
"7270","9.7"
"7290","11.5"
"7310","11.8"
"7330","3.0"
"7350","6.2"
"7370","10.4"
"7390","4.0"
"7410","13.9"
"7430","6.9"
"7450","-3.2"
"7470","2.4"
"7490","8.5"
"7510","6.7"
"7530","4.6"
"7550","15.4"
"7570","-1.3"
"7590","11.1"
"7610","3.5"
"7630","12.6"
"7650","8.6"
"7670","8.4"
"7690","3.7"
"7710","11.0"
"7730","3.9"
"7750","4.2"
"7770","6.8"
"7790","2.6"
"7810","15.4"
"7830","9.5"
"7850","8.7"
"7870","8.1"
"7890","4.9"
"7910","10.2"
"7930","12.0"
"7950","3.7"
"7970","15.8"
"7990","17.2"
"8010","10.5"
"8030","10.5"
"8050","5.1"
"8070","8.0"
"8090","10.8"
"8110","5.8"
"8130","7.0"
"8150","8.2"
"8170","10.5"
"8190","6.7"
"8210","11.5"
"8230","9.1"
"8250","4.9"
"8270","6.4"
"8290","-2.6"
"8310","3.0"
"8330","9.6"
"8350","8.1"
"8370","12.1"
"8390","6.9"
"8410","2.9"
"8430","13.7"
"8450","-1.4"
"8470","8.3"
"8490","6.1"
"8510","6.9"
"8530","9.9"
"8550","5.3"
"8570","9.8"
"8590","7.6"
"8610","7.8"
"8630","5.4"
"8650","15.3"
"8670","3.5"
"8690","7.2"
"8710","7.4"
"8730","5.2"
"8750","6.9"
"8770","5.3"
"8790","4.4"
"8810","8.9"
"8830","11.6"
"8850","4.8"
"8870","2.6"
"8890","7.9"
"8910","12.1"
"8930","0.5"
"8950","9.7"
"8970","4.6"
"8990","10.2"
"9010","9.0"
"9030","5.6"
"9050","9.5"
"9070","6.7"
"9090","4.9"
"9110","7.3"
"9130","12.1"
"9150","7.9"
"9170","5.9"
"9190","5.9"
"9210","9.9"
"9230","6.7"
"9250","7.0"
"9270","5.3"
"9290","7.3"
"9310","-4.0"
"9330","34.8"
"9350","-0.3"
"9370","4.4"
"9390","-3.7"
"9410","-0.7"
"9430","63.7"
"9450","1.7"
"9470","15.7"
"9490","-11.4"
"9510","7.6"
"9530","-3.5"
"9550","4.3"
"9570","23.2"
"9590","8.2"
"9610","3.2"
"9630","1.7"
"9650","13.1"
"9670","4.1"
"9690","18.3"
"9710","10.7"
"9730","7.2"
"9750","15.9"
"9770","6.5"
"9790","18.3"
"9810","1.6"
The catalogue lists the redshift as 1.53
